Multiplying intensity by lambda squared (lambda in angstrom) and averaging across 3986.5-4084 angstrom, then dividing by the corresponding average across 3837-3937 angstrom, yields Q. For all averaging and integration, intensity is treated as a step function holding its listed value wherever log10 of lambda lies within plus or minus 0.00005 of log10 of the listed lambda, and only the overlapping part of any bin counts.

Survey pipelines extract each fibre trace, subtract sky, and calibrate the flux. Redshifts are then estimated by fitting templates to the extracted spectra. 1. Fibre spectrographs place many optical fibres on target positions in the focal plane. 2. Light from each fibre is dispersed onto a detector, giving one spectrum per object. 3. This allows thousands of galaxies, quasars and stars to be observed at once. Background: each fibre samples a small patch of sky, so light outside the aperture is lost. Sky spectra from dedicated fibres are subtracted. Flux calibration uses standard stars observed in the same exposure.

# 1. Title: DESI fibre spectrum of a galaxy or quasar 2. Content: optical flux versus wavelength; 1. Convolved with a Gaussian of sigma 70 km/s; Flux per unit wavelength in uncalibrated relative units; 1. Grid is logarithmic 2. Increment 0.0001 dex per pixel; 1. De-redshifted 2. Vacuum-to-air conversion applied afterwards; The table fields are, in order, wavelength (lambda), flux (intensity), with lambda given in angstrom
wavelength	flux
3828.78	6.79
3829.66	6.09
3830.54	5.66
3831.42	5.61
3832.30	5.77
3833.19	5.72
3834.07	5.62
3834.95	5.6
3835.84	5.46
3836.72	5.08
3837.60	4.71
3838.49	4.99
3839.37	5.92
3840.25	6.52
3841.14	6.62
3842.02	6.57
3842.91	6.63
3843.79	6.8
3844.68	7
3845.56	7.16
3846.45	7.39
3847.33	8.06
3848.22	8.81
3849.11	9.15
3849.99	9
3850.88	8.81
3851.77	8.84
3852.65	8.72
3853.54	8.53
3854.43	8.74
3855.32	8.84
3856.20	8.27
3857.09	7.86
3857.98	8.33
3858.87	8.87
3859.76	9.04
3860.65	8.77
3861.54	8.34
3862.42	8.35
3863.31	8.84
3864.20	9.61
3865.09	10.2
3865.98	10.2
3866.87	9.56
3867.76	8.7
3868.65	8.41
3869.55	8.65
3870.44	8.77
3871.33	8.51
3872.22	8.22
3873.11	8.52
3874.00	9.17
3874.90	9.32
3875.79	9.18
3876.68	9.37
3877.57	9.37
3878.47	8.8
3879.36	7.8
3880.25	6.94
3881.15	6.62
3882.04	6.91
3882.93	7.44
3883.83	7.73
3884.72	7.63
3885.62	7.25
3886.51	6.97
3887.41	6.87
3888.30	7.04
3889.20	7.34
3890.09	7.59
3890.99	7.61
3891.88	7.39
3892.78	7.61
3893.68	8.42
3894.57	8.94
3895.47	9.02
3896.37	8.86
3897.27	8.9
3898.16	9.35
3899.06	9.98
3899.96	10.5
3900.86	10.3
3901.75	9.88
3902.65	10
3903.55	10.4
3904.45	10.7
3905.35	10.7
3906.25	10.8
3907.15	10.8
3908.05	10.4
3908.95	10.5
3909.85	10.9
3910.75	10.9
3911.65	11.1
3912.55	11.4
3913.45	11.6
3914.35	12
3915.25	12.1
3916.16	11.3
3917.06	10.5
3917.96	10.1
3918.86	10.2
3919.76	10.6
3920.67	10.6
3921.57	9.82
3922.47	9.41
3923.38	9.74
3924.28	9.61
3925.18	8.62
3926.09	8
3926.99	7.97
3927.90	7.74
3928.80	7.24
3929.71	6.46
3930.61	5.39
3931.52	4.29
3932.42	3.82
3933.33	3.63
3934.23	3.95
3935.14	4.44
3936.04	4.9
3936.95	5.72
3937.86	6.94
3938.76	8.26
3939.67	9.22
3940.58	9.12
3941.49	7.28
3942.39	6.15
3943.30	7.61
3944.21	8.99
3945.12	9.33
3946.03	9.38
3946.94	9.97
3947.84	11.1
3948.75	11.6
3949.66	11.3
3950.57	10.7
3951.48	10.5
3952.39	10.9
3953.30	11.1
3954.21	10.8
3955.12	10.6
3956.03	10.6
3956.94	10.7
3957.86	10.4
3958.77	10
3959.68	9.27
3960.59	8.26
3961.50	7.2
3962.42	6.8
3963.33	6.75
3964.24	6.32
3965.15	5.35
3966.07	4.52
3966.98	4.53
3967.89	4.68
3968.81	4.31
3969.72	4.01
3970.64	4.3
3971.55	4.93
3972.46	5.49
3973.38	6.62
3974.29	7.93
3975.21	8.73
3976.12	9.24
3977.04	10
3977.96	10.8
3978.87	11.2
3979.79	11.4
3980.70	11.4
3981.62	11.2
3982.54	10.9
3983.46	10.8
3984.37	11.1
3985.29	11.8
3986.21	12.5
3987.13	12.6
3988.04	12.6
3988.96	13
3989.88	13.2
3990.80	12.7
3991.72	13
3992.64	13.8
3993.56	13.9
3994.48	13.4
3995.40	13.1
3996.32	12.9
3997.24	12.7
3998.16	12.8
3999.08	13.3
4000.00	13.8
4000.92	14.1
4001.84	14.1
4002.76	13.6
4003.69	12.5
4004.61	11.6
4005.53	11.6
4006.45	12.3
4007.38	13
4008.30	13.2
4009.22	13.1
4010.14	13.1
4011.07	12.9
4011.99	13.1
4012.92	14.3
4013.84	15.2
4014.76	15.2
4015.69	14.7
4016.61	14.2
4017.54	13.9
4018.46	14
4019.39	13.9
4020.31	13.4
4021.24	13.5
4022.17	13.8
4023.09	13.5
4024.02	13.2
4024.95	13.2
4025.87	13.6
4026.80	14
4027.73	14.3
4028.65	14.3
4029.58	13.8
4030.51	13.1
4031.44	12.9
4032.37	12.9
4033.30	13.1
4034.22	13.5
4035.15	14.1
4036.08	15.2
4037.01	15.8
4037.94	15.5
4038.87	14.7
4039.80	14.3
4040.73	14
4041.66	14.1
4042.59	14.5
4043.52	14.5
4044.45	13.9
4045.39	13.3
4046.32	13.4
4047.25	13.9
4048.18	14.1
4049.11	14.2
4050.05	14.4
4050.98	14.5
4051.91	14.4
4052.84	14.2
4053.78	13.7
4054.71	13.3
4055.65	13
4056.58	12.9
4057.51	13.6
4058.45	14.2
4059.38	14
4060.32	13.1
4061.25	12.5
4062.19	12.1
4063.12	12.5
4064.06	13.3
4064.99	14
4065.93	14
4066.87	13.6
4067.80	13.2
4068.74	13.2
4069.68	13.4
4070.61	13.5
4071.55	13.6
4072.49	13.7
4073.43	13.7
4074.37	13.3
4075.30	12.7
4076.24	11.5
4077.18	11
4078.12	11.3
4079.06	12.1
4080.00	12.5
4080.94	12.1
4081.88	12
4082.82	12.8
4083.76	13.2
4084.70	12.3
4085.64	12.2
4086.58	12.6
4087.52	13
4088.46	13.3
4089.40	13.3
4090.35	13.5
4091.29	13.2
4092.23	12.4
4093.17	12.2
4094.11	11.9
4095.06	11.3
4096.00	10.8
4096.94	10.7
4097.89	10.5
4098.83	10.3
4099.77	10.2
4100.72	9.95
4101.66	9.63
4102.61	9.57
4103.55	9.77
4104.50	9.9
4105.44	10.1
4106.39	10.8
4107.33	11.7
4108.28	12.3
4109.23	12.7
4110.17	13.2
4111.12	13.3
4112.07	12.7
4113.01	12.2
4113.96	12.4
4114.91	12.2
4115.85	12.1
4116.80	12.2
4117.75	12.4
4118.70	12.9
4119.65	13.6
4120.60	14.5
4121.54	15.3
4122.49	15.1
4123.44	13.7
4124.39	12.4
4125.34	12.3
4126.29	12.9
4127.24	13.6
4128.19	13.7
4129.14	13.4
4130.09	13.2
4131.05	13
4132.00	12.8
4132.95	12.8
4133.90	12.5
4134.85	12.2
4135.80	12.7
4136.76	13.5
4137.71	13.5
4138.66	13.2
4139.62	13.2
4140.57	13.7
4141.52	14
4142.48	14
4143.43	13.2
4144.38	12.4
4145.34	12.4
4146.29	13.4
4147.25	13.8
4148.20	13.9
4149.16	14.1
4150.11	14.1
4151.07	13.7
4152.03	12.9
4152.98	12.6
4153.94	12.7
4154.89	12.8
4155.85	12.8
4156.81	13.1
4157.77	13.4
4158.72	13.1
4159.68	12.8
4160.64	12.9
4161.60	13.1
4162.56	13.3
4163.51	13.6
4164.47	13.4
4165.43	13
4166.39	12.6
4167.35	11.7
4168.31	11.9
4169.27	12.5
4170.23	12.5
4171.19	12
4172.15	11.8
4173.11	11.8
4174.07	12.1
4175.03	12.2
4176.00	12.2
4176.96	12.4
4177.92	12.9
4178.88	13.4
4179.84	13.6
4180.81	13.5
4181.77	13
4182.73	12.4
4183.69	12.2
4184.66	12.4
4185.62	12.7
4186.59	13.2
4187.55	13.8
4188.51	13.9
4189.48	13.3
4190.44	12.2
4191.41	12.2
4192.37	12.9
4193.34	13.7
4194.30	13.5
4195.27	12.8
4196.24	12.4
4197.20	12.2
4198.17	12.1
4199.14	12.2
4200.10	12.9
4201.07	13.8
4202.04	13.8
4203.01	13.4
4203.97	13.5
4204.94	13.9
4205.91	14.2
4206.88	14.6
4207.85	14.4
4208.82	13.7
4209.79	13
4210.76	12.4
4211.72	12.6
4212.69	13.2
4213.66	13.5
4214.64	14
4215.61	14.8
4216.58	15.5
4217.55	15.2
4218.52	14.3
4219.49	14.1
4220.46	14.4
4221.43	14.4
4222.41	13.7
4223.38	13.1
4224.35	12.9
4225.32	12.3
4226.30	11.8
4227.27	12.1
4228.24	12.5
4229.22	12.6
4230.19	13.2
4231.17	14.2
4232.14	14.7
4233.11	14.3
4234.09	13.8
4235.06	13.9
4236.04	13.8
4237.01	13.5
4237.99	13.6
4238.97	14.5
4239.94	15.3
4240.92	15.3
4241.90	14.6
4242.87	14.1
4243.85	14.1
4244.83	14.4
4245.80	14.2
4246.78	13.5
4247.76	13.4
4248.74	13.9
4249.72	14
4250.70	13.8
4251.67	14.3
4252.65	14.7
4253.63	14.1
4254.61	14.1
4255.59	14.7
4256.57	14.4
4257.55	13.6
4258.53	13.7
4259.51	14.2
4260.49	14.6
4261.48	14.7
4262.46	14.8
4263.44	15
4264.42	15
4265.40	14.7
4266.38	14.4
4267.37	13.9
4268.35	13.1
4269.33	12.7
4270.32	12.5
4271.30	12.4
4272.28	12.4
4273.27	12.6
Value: 1.71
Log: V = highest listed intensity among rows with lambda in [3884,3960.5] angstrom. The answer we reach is 12.1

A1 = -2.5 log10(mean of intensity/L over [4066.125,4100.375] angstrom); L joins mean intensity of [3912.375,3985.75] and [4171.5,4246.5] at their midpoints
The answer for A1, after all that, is -0.13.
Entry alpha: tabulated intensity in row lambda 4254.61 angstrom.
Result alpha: 14.1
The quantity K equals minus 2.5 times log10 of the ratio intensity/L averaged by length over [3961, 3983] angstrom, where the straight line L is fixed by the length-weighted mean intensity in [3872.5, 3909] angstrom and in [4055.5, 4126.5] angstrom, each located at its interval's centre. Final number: 0.35 mag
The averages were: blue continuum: 8.73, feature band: 7.45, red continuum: 12.5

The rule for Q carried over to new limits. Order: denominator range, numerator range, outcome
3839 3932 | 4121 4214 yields 1.71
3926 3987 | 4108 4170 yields 1.74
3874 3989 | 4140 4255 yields 1.73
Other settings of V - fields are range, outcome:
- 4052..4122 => 15.3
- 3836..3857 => 9.15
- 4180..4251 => 15.5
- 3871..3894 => 9.37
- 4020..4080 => 15.8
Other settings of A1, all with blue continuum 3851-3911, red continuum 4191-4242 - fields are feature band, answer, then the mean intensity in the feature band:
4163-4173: 0.03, 12.5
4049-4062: -0.21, 13.7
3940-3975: 0.21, 8.15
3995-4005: -0.24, 13.1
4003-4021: -0.25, 13.4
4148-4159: -0.05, 13.3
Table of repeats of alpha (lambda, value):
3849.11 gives 9.15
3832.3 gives 5.77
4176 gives 12.2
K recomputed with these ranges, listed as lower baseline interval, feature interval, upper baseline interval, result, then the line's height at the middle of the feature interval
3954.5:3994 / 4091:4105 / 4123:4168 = 0.12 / 12.1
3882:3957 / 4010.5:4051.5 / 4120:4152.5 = -0.24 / 11.2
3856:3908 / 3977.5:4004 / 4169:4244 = -0.22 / 10.3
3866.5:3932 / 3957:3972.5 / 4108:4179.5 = 0.48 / 10.1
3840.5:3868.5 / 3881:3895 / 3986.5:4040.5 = 0.26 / 9.48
